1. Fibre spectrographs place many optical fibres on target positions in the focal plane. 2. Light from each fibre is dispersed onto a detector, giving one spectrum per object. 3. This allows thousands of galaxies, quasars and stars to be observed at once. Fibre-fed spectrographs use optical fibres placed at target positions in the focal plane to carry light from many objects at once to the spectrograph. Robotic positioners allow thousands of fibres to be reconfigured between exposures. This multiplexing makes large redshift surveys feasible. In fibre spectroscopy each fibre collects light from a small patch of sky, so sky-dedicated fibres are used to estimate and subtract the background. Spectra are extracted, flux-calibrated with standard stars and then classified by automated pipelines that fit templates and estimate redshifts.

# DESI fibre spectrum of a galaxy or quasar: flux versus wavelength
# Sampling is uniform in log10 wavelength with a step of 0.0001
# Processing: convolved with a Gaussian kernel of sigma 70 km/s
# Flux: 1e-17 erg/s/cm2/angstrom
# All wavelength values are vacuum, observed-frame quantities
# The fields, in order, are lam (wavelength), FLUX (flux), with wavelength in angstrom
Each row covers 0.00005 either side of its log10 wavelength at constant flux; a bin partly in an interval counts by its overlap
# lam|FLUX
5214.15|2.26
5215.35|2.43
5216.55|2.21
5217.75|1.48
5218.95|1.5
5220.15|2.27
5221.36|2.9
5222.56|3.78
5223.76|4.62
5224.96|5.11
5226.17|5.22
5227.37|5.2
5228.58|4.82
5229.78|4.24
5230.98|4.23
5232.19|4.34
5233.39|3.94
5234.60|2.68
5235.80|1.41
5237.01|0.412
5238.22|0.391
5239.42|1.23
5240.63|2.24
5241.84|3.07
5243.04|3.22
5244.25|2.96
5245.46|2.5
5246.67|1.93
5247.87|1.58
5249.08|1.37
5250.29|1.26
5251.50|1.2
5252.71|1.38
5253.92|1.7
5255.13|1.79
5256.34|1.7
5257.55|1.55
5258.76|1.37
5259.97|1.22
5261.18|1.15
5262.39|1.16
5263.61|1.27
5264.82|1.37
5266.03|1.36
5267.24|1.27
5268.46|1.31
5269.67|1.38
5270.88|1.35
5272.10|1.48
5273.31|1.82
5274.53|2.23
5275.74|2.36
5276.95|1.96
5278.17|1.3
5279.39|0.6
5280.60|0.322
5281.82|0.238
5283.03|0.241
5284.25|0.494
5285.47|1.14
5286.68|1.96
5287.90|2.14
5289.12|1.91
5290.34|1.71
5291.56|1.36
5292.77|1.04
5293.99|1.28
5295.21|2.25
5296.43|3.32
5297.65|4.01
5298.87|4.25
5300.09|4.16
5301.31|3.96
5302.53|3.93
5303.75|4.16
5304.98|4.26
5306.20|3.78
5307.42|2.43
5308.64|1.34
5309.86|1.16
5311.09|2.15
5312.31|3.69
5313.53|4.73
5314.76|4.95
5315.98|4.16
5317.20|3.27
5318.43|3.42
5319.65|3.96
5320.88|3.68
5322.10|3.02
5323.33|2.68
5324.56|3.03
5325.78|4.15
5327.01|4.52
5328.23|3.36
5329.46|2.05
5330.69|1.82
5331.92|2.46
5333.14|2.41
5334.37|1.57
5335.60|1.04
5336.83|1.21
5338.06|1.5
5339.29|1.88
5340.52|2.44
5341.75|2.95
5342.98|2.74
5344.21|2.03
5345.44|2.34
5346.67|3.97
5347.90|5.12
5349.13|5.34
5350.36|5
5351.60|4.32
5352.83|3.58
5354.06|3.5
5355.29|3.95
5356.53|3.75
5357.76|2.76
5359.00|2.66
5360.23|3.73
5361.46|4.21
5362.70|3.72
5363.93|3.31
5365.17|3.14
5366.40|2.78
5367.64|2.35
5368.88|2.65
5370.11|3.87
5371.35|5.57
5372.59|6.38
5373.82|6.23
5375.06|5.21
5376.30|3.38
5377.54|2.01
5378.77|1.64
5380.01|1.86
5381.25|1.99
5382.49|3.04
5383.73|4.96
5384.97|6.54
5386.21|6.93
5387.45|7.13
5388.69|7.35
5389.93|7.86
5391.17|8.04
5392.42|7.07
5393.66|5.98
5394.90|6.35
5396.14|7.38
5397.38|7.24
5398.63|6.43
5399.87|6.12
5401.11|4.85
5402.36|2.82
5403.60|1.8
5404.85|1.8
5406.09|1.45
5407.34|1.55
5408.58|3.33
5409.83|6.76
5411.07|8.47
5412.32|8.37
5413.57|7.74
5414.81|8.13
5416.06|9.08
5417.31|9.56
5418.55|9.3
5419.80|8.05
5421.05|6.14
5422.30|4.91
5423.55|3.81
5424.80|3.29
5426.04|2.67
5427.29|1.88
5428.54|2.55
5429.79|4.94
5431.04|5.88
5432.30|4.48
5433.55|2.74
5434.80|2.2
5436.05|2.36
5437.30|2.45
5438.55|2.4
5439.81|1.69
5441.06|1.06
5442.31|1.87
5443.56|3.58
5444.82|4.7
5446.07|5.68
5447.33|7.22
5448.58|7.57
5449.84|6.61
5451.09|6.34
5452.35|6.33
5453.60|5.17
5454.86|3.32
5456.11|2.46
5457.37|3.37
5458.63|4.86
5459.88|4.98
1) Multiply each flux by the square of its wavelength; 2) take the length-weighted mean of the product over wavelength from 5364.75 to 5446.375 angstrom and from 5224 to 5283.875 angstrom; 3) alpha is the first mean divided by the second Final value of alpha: 2.46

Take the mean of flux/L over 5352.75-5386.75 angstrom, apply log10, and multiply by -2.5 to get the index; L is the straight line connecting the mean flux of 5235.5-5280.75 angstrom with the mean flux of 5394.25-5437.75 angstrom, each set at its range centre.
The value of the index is 0.08 mag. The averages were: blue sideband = 1.57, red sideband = 5.06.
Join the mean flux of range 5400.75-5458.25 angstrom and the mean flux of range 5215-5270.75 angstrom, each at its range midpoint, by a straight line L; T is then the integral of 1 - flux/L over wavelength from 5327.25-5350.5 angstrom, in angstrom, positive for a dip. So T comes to 5.5 angstrom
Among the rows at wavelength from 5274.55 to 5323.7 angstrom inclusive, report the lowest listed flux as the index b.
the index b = 0.238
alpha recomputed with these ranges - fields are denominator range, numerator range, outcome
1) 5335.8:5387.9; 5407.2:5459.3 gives 1.39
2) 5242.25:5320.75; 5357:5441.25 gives 2.25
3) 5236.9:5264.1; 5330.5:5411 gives 2.53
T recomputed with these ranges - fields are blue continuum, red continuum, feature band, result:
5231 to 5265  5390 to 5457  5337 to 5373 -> 3.2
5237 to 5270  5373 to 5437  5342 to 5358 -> 0.5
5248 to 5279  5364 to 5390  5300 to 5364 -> -1.9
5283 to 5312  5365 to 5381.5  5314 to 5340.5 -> 0.1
